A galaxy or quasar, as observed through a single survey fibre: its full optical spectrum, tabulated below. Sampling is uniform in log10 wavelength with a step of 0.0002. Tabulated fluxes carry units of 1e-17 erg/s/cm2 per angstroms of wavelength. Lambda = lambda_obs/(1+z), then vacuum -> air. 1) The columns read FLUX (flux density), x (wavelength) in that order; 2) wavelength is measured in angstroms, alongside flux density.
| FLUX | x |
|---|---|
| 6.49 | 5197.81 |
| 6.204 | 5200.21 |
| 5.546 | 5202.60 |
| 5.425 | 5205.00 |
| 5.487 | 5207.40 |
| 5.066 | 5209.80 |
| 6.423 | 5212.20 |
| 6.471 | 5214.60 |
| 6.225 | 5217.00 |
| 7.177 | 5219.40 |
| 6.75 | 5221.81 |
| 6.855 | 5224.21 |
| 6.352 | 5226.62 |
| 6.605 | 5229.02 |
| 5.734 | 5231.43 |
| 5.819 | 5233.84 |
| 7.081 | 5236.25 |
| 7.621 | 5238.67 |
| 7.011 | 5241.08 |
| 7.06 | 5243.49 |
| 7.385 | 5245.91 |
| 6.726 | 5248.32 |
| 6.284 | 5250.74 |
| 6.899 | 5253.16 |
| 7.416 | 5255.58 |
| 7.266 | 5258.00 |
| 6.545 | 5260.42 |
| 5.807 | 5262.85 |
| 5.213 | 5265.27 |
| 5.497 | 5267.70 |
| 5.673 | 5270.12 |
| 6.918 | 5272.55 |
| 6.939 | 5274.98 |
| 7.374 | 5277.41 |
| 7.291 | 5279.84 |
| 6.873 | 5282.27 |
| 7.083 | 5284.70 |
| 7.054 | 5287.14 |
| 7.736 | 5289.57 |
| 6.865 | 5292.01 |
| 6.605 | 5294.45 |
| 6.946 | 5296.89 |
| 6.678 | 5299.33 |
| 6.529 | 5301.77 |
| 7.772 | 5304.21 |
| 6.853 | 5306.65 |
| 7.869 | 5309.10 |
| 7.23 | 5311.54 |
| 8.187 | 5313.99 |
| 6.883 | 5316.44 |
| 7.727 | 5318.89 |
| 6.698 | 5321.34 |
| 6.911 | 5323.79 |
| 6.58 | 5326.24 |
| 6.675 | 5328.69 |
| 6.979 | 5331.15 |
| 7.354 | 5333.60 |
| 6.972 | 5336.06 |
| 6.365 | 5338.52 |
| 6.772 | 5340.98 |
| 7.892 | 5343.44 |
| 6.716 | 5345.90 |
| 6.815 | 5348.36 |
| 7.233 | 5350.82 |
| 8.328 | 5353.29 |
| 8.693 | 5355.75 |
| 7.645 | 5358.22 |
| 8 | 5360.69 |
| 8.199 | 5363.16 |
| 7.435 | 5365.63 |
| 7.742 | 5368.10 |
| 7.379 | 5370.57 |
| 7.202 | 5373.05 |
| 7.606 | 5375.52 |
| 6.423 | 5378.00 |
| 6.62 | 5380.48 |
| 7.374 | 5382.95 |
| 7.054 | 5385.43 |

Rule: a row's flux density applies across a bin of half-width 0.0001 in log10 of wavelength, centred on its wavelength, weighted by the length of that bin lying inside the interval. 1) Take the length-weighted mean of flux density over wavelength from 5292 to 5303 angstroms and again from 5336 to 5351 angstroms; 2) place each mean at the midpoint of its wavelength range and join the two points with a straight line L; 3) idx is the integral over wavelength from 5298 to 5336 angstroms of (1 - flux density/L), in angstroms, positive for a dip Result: -1.7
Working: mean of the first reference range 6.71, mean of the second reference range 6.95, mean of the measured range 7.12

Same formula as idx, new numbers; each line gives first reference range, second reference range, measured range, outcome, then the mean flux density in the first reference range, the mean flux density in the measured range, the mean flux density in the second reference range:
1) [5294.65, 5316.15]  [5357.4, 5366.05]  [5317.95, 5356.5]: 2.2 angstroms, 7.21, 7.15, 7.86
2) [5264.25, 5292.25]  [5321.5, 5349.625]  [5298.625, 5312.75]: -0.8 angstroms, 6.72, 7.18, 6.91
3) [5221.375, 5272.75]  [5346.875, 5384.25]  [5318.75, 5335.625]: 0.6 angstroms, 6.56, 6.94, 7.51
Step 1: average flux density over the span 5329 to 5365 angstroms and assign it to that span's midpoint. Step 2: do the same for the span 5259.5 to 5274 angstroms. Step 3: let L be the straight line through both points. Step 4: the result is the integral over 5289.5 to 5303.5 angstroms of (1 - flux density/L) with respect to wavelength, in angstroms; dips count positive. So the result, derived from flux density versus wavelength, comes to -0.8 angstroms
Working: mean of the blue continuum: 5.94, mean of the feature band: 6.85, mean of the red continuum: 7.41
